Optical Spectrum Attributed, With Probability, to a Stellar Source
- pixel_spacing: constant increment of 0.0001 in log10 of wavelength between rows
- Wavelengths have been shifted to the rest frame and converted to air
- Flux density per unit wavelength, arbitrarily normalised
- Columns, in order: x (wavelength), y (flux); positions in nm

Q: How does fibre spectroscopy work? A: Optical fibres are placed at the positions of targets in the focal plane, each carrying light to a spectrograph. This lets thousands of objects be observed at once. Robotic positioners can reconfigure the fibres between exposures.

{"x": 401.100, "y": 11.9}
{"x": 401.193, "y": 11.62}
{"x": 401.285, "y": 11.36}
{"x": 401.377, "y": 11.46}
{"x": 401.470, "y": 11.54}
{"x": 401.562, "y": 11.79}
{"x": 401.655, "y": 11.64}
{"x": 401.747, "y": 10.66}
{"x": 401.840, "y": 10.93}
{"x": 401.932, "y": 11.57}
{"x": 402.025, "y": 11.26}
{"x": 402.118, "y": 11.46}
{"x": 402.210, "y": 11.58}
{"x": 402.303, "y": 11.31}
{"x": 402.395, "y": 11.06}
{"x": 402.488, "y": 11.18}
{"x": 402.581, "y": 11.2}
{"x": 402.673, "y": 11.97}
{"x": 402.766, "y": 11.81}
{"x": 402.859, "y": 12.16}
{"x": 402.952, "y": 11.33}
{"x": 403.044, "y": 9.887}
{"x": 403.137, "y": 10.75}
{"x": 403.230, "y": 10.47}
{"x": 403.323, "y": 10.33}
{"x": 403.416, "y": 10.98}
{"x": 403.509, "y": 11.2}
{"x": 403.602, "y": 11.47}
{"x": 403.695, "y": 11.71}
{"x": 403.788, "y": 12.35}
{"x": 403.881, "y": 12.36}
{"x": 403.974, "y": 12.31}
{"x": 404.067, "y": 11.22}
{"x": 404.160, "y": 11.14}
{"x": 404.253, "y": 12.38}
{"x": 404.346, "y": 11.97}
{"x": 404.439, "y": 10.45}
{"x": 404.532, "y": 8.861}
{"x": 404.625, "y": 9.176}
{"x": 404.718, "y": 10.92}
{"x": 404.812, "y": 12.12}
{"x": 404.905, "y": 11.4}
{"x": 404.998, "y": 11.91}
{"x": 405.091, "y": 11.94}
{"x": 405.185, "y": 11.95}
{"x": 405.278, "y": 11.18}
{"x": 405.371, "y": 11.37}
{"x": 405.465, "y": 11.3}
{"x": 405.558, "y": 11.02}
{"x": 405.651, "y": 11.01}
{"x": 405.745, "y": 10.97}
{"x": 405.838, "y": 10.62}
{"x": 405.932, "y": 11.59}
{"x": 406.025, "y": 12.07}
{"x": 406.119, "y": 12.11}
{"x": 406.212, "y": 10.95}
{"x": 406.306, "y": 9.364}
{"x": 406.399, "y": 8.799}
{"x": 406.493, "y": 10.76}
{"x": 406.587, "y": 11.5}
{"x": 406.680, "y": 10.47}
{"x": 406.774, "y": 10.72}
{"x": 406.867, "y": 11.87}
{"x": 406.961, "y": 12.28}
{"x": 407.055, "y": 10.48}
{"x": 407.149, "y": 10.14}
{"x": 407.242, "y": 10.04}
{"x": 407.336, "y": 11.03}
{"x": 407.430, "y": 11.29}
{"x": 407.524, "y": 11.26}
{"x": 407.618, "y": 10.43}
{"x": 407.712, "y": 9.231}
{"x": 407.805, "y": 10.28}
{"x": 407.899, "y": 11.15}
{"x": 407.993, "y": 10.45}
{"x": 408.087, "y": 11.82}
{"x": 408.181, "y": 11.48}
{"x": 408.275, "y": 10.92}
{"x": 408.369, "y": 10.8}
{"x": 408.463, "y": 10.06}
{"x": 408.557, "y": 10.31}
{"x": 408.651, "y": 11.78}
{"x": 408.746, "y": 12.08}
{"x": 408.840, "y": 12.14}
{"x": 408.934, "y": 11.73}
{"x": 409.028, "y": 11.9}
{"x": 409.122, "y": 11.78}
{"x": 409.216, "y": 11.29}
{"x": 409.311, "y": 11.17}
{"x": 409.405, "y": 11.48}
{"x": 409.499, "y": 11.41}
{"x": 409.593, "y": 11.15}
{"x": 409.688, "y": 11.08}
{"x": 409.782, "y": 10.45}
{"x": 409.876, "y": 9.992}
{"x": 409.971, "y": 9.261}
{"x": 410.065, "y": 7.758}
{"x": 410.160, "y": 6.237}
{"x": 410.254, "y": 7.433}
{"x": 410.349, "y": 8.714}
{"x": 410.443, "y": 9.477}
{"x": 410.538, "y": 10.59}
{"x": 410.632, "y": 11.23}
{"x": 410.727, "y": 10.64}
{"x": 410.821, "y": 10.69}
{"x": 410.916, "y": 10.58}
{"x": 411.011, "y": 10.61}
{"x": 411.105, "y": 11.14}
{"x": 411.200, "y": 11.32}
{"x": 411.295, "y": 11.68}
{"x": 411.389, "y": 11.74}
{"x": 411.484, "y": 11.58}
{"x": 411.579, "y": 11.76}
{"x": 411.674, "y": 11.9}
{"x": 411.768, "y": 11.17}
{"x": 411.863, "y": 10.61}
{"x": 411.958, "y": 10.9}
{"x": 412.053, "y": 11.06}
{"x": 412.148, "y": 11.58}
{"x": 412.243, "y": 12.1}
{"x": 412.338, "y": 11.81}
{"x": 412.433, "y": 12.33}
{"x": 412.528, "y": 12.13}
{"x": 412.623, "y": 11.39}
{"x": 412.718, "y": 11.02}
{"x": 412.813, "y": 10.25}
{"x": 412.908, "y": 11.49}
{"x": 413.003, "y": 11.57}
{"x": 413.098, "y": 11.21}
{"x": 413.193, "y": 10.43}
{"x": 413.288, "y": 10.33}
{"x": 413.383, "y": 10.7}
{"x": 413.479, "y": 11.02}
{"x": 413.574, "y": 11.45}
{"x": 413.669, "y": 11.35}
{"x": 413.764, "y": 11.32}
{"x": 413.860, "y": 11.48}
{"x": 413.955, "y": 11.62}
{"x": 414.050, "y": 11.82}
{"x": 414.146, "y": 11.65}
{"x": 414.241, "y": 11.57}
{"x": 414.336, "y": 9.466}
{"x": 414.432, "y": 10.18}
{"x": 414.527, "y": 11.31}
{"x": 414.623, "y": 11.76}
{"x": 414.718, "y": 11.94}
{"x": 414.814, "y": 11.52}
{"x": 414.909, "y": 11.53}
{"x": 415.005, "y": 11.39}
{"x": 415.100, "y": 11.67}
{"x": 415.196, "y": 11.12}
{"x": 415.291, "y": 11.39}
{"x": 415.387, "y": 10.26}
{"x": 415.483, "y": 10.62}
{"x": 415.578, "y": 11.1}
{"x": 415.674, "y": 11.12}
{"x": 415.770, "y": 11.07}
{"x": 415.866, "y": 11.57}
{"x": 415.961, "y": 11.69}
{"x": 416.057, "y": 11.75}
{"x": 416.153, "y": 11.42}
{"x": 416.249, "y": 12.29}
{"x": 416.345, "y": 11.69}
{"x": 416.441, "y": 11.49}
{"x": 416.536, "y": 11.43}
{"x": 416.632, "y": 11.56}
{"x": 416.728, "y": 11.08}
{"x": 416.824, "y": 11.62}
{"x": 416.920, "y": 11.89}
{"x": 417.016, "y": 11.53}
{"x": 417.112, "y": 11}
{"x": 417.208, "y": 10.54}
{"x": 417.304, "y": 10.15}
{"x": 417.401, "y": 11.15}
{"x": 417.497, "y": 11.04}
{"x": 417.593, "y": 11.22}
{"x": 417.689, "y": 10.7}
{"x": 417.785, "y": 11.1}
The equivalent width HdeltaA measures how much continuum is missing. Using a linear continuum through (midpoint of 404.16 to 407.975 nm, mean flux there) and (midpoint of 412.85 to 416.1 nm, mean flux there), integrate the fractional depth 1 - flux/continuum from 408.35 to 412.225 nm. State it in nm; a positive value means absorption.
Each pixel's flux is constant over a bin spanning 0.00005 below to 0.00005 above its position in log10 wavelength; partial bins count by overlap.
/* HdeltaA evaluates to 0.12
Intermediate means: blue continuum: 11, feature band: 10.7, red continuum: 11.2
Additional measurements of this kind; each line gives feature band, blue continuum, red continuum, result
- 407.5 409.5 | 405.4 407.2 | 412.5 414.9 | -0.02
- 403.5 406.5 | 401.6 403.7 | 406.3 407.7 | -0.08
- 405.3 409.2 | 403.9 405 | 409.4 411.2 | -0.15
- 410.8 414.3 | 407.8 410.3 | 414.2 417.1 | -0.09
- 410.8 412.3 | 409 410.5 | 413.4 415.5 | -0.12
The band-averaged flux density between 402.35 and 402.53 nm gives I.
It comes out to 11.1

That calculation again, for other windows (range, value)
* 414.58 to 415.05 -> 11.6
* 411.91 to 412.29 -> 11.4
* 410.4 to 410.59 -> 10.1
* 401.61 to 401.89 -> 11.1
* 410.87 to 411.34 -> 11.1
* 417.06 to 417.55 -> 10.8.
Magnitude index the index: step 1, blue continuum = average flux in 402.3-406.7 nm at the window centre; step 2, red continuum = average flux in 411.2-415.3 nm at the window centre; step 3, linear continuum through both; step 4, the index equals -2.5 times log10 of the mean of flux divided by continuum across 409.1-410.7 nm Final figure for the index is 0.13 mag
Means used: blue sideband 11.2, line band 10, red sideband 11.3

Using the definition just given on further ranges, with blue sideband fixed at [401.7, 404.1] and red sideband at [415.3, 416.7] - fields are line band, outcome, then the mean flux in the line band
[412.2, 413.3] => 0.00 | 11.4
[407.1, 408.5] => 0.06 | 10.7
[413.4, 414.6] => 0.02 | 11.2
